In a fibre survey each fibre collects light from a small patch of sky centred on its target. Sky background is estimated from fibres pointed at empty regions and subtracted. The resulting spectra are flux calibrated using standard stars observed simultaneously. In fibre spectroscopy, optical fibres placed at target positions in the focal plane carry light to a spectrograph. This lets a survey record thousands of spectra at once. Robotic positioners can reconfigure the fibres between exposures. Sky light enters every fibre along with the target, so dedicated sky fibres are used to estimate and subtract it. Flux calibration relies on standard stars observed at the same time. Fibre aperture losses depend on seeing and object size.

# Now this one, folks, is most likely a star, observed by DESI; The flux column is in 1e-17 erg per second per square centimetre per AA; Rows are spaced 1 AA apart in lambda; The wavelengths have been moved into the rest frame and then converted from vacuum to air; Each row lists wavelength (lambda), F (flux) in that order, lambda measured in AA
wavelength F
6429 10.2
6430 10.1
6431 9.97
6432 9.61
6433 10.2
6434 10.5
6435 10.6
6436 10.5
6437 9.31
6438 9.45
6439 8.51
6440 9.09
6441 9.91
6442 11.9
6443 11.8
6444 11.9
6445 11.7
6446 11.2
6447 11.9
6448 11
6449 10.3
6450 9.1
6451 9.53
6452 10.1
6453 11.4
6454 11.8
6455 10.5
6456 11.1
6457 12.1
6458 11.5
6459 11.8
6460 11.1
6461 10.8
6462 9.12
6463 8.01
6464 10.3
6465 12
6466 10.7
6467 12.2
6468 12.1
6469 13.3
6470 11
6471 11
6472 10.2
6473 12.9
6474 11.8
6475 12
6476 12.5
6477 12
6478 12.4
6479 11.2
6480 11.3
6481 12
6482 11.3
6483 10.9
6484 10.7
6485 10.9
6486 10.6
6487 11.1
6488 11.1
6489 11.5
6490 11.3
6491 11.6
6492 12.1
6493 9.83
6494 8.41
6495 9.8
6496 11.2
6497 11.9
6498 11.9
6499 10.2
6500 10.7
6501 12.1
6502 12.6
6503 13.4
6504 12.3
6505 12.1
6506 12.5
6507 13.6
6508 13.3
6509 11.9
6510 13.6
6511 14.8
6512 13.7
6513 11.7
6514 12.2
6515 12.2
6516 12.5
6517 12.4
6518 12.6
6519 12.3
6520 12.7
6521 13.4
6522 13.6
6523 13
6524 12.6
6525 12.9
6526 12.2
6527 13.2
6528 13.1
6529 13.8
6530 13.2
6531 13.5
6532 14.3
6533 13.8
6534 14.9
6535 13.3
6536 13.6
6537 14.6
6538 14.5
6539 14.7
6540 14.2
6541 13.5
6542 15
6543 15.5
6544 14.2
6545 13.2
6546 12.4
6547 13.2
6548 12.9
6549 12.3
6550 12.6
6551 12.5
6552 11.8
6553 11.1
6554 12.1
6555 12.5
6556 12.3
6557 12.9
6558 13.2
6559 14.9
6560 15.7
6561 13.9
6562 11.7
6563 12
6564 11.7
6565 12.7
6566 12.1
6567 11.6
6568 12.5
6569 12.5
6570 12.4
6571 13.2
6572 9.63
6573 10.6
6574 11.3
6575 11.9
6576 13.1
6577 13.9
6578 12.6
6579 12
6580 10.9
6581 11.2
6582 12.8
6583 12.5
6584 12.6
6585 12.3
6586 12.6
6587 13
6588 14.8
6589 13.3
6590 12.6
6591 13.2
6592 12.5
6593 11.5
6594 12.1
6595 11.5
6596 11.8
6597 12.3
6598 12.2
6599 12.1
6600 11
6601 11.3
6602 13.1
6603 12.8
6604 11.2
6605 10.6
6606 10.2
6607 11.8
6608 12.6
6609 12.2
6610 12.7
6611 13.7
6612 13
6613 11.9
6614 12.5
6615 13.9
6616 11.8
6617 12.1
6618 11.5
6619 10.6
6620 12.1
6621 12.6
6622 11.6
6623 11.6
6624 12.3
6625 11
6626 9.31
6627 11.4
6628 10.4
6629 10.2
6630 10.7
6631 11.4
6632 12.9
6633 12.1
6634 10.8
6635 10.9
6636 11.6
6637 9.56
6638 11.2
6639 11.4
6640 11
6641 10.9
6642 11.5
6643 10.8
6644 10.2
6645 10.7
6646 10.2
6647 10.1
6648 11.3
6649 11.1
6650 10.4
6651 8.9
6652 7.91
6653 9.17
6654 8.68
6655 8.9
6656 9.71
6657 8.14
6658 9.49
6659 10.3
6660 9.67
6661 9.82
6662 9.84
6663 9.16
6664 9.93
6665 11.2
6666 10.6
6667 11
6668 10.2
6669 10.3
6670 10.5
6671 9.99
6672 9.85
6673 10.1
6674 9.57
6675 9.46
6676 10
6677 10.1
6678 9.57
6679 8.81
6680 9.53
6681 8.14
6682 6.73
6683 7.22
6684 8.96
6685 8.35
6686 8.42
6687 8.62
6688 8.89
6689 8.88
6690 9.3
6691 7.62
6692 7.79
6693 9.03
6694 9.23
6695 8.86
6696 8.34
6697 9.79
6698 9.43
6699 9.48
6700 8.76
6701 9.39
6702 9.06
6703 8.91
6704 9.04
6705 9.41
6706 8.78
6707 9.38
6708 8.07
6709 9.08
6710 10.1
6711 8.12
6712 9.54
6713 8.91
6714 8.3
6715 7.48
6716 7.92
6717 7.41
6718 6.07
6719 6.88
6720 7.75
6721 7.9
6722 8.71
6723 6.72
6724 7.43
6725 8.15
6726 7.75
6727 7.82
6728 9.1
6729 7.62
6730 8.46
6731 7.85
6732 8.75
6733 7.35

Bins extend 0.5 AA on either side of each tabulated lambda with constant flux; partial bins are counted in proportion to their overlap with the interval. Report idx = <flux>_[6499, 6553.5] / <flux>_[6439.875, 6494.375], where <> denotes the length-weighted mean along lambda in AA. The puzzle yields 1.2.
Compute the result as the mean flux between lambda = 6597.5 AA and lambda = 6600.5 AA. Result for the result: 11.8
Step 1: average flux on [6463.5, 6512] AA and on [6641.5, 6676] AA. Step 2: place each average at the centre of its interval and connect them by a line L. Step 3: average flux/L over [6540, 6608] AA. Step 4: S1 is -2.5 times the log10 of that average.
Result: -0.154 mag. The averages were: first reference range 11.7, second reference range 9.96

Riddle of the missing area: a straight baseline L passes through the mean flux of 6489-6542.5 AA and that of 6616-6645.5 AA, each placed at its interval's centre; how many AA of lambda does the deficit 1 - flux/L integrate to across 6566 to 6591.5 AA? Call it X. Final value -1.0 AA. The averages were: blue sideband 12.7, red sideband 11.2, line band 12.4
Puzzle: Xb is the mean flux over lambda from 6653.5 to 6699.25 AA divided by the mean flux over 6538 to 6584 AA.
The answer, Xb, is 0.73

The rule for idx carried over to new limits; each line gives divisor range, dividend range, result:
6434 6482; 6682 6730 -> 0.77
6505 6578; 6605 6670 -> 0.84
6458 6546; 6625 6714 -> 0.79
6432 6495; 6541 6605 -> 1.14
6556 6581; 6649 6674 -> 0.79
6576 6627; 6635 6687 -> 0.81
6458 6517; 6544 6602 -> 1.07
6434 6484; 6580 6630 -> 1.09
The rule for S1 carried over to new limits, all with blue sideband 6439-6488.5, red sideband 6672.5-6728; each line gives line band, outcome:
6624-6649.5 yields -0.18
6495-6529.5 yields -0.18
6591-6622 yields -0.25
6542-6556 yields -0.25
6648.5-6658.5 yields -0.02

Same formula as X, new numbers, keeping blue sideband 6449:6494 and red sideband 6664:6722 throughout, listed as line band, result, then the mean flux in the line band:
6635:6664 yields -2.1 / 10.1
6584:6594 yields -2.8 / 12.8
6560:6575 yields -2.8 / 12.1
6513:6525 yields -2.2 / 12.7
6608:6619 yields -3.1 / 12.4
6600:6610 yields -2.0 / 11.8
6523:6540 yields -5.0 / 13.6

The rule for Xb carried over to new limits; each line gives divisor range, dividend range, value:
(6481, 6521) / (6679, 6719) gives 0.73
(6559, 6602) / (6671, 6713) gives 0.73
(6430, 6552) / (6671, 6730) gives 0.73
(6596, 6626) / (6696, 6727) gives 0.71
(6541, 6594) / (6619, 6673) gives 0.83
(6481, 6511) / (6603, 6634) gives 1.01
